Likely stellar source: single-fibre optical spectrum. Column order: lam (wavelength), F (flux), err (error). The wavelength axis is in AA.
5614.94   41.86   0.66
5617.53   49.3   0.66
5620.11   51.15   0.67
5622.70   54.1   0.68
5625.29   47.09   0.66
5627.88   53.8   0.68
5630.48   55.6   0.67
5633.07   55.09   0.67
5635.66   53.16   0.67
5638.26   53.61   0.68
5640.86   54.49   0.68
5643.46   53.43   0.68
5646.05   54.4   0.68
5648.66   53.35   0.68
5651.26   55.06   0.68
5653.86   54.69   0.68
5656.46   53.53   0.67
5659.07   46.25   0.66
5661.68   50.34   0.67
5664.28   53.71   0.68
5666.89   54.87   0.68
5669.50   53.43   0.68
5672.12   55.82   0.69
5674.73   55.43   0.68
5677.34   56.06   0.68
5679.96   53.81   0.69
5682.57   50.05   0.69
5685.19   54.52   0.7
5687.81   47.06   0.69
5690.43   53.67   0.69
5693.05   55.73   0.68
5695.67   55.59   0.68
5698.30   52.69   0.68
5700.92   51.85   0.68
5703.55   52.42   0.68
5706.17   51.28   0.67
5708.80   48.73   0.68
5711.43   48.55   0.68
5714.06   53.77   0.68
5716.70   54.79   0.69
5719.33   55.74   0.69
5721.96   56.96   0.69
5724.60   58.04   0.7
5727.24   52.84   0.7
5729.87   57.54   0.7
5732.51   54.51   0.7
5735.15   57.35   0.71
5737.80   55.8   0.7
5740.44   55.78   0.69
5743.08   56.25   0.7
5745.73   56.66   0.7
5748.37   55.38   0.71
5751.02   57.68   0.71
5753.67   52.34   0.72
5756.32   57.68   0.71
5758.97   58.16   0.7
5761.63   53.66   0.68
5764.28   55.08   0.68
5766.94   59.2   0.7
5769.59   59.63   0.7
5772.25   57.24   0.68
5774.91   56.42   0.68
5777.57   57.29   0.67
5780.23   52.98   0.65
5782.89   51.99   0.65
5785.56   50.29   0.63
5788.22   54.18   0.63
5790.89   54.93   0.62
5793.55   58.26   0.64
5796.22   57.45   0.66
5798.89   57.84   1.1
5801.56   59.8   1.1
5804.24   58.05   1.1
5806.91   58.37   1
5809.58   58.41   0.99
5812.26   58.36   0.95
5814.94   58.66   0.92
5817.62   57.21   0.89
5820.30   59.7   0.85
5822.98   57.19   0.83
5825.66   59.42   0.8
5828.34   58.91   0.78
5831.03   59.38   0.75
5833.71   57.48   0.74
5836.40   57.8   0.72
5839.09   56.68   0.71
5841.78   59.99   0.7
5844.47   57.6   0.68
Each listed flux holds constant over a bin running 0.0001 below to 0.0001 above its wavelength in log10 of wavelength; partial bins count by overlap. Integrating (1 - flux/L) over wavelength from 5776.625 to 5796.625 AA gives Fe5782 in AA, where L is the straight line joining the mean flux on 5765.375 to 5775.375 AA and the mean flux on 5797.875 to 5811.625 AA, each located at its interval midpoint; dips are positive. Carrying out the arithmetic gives 1.3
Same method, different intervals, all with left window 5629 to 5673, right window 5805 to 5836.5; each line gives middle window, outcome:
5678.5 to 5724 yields 1.76 AA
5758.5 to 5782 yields 0.20 AA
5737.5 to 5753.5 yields 0.07 AA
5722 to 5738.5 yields -0.08 AA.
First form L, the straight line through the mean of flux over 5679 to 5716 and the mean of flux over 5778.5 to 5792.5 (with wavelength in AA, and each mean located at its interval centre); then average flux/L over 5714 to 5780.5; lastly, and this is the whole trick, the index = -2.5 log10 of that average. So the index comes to -0.07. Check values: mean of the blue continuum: 52.1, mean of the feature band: 56.2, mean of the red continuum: 53.1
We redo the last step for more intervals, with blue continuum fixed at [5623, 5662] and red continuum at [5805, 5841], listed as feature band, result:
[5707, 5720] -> 0.061 mag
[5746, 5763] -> 0.008 mag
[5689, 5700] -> 0.006 mag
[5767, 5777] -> -0.021 mag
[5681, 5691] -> 0.063 mag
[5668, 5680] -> -0.021 mag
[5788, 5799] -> 0.015 mag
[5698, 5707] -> 0.055 mag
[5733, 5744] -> -0.006 mag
